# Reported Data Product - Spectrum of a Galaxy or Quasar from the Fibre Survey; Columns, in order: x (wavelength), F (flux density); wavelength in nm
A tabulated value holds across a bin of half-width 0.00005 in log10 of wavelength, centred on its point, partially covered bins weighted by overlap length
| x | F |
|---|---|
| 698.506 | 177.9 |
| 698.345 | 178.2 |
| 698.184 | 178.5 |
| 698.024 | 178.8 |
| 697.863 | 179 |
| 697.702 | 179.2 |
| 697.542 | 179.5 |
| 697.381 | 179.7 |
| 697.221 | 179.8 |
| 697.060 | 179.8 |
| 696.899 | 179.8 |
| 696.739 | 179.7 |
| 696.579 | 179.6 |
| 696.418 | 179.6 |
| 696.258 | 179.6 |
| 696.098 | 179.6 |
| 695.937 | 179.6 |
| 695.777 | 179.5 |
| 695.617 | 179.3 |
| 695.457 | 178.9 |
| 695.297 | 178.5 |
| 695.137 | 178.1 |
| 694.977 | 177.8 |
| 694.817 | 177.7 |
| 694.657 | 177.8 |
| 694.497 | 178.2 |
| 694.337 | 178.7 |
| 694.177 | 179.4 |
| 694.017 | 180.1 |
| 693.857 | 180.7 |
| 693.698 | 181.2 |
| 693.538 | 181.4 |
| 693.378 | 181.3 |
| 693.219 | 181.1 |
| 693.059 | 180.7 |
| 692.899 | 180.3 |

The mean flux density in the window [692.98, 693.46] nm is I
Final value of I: 181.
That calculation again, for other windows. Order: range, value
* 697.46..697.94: 179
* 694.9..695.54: 178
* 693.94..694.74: 179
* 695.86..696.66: 180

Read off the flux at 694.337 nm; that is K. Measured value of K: 178.7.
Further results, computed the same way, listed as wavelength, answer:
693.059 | 180.7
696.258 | 179.6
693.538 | 181.4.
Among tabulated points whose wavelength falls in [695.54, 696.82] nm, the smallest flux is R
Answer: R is 179.3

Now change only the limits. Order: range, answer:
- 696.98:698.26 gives 178.5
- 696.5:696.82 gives 179.6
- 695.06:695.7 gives 178.1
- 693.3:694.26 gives 179.4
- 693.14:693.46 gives 181.1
